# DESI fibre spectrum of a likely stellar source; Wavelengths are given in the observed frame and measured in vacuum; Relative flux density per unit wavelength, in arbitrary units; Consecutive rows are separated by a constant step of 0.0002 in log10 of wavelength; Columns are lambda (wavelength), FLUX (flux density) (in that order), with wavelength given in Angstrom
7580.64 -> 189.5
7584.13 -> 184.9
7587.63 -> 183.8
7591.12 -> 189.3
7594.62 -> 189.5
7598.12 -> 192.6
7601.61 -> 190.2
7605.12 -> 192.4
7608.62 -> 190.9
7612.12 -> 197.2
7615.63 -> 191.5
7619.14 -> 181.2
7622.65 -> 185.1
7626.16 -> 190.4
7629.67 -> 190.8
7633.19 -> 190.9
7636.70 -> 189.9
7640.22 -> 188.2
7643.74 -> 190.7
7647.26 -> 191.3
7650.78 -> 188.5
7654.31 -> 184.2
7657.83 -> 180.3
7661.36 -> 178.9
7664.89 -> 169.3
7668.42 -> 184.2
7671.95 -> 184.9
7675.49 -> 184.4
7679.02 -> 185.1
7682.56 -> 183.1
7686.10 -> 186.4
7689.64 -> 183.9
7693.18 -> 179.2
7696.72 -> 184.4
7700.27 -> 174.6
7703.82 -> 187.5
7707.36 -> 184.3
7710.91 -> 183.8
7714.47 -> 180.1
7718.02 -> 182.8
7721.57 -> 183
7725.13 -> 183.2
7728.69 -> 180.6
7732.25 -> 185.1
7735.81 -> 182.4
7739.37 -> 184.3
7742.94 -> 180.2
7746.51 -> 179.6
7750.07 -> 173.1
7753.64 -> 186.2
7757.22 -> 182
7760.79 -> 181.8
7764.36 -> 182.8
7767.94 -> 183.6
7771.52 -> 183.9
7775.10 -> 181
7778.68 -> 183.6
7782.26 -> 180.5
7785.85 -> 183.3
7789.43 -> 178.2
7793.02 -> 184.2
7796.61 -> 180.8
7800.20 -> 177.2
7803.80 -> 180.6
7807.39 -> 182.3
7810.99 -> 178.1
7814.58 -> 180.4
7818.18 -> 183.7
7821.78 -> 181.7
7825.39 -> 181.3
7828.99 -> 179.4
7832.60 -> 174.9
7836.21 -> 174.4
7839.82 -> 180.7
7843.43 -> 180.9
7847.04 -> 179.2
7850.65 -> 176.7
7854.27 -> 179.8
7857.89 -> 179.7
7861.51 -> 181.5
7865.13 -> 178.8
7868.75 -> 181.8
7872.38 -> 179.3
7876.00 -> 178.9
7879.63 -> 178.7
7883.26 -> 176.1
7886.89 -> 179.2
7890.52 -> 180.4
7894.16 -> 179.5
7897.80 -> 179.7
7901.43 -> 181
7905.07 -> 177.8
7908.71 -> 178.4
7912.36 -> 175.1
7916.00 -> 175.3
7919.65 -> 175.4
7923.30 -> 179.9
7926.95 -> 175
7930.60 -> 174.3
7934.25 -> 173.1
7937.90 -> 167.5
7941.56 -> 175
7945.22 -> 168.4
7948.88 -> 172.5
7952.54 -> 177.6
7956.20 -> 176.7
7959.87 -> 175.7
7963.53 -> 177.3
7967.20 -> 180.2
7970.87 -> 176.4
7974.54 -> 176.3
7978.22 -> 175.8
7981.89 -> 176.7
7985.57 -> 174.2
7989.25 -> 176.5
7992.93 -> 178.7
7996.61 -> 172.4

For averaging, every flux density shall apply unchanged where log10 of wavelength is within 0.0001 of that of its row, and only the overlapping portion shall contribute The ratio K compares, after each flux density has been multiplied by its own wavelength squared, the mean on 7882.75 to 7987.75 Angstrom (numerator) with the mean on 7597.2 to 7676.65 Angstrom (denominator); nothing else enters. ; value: 1.02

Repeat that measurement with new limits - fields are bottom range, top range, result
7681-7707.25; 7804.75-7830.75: 1.02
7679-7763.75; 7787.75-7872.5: 1.01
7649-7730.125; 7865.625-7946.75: 1.02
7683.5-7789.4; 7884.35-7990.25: 1.02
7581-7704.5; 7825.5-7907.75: 1.02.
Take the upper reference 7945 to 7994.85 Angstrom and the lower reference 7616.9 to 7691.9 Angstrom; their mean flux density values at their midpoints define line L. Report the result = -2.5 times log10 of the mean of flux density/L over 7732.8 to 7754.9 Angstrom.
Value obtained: 0.01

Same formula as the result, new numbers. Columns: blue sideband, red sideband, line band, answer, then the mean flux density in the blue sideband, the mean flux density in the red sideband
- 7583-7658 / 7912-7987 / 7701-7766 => 0.012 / 189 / 175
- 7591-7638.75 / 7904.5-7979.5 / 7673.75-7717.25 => 0.020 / 190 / 175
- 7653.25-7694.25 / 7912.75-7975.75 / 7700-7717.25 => -0.010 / 182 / 175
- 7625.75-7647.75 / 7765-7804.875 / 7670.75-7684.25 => 0.021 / 190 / 182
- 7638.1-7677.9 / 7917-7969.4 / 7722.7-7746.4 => -0.004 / 184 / 175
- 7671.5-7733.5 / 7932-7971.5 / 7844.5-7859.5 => -0.006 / 183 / 175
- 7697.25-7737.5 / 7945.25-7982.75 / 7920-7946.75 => 0.021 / 183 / 176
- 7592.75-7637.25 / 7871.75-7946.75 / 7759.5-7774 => 0.001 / 190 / 177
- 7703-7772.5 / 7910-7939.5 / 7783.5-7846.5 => -0.006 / 182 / 175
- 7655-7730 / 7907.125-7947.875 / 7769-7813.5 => -0.014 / 182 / 174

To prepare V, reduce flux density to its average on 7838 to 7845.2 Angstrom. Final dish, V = 181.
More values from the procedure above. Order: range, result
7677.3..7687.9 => 185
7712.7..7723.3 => 182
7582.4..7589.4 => 184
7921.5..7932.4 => 176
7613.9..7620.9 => 186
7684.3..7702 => 182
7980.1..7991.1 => 176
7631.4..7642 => 190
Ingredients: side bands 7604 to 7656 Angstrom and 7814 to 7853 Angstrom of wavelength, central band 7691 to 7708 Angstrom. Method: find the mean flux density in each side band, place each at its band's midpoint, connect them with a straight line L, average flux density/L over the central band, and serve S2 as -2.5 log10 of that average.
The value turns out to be 0.02 mag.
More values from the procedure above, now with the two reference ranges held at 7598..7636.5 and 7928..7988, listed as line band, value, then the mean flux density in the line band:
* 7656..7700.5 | 0.03 mag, 182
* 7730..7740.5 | 0.01 mag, 184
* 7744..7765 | 0.02 mag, 181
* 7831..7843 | 0.02 mag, 177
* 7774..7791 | 0.01 mag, 181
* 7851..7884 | 0.00 mag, 179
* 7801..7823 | 0.00 mag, 181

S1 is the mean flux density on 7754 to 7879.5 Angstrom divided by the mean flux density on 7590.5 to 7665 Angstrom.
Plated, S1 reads 1.0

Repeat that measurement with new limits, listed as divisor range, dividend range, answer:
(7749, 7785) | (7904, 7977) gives 0.96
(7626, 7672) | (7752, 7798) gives 0.98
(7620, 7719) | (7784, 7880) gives 0.97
